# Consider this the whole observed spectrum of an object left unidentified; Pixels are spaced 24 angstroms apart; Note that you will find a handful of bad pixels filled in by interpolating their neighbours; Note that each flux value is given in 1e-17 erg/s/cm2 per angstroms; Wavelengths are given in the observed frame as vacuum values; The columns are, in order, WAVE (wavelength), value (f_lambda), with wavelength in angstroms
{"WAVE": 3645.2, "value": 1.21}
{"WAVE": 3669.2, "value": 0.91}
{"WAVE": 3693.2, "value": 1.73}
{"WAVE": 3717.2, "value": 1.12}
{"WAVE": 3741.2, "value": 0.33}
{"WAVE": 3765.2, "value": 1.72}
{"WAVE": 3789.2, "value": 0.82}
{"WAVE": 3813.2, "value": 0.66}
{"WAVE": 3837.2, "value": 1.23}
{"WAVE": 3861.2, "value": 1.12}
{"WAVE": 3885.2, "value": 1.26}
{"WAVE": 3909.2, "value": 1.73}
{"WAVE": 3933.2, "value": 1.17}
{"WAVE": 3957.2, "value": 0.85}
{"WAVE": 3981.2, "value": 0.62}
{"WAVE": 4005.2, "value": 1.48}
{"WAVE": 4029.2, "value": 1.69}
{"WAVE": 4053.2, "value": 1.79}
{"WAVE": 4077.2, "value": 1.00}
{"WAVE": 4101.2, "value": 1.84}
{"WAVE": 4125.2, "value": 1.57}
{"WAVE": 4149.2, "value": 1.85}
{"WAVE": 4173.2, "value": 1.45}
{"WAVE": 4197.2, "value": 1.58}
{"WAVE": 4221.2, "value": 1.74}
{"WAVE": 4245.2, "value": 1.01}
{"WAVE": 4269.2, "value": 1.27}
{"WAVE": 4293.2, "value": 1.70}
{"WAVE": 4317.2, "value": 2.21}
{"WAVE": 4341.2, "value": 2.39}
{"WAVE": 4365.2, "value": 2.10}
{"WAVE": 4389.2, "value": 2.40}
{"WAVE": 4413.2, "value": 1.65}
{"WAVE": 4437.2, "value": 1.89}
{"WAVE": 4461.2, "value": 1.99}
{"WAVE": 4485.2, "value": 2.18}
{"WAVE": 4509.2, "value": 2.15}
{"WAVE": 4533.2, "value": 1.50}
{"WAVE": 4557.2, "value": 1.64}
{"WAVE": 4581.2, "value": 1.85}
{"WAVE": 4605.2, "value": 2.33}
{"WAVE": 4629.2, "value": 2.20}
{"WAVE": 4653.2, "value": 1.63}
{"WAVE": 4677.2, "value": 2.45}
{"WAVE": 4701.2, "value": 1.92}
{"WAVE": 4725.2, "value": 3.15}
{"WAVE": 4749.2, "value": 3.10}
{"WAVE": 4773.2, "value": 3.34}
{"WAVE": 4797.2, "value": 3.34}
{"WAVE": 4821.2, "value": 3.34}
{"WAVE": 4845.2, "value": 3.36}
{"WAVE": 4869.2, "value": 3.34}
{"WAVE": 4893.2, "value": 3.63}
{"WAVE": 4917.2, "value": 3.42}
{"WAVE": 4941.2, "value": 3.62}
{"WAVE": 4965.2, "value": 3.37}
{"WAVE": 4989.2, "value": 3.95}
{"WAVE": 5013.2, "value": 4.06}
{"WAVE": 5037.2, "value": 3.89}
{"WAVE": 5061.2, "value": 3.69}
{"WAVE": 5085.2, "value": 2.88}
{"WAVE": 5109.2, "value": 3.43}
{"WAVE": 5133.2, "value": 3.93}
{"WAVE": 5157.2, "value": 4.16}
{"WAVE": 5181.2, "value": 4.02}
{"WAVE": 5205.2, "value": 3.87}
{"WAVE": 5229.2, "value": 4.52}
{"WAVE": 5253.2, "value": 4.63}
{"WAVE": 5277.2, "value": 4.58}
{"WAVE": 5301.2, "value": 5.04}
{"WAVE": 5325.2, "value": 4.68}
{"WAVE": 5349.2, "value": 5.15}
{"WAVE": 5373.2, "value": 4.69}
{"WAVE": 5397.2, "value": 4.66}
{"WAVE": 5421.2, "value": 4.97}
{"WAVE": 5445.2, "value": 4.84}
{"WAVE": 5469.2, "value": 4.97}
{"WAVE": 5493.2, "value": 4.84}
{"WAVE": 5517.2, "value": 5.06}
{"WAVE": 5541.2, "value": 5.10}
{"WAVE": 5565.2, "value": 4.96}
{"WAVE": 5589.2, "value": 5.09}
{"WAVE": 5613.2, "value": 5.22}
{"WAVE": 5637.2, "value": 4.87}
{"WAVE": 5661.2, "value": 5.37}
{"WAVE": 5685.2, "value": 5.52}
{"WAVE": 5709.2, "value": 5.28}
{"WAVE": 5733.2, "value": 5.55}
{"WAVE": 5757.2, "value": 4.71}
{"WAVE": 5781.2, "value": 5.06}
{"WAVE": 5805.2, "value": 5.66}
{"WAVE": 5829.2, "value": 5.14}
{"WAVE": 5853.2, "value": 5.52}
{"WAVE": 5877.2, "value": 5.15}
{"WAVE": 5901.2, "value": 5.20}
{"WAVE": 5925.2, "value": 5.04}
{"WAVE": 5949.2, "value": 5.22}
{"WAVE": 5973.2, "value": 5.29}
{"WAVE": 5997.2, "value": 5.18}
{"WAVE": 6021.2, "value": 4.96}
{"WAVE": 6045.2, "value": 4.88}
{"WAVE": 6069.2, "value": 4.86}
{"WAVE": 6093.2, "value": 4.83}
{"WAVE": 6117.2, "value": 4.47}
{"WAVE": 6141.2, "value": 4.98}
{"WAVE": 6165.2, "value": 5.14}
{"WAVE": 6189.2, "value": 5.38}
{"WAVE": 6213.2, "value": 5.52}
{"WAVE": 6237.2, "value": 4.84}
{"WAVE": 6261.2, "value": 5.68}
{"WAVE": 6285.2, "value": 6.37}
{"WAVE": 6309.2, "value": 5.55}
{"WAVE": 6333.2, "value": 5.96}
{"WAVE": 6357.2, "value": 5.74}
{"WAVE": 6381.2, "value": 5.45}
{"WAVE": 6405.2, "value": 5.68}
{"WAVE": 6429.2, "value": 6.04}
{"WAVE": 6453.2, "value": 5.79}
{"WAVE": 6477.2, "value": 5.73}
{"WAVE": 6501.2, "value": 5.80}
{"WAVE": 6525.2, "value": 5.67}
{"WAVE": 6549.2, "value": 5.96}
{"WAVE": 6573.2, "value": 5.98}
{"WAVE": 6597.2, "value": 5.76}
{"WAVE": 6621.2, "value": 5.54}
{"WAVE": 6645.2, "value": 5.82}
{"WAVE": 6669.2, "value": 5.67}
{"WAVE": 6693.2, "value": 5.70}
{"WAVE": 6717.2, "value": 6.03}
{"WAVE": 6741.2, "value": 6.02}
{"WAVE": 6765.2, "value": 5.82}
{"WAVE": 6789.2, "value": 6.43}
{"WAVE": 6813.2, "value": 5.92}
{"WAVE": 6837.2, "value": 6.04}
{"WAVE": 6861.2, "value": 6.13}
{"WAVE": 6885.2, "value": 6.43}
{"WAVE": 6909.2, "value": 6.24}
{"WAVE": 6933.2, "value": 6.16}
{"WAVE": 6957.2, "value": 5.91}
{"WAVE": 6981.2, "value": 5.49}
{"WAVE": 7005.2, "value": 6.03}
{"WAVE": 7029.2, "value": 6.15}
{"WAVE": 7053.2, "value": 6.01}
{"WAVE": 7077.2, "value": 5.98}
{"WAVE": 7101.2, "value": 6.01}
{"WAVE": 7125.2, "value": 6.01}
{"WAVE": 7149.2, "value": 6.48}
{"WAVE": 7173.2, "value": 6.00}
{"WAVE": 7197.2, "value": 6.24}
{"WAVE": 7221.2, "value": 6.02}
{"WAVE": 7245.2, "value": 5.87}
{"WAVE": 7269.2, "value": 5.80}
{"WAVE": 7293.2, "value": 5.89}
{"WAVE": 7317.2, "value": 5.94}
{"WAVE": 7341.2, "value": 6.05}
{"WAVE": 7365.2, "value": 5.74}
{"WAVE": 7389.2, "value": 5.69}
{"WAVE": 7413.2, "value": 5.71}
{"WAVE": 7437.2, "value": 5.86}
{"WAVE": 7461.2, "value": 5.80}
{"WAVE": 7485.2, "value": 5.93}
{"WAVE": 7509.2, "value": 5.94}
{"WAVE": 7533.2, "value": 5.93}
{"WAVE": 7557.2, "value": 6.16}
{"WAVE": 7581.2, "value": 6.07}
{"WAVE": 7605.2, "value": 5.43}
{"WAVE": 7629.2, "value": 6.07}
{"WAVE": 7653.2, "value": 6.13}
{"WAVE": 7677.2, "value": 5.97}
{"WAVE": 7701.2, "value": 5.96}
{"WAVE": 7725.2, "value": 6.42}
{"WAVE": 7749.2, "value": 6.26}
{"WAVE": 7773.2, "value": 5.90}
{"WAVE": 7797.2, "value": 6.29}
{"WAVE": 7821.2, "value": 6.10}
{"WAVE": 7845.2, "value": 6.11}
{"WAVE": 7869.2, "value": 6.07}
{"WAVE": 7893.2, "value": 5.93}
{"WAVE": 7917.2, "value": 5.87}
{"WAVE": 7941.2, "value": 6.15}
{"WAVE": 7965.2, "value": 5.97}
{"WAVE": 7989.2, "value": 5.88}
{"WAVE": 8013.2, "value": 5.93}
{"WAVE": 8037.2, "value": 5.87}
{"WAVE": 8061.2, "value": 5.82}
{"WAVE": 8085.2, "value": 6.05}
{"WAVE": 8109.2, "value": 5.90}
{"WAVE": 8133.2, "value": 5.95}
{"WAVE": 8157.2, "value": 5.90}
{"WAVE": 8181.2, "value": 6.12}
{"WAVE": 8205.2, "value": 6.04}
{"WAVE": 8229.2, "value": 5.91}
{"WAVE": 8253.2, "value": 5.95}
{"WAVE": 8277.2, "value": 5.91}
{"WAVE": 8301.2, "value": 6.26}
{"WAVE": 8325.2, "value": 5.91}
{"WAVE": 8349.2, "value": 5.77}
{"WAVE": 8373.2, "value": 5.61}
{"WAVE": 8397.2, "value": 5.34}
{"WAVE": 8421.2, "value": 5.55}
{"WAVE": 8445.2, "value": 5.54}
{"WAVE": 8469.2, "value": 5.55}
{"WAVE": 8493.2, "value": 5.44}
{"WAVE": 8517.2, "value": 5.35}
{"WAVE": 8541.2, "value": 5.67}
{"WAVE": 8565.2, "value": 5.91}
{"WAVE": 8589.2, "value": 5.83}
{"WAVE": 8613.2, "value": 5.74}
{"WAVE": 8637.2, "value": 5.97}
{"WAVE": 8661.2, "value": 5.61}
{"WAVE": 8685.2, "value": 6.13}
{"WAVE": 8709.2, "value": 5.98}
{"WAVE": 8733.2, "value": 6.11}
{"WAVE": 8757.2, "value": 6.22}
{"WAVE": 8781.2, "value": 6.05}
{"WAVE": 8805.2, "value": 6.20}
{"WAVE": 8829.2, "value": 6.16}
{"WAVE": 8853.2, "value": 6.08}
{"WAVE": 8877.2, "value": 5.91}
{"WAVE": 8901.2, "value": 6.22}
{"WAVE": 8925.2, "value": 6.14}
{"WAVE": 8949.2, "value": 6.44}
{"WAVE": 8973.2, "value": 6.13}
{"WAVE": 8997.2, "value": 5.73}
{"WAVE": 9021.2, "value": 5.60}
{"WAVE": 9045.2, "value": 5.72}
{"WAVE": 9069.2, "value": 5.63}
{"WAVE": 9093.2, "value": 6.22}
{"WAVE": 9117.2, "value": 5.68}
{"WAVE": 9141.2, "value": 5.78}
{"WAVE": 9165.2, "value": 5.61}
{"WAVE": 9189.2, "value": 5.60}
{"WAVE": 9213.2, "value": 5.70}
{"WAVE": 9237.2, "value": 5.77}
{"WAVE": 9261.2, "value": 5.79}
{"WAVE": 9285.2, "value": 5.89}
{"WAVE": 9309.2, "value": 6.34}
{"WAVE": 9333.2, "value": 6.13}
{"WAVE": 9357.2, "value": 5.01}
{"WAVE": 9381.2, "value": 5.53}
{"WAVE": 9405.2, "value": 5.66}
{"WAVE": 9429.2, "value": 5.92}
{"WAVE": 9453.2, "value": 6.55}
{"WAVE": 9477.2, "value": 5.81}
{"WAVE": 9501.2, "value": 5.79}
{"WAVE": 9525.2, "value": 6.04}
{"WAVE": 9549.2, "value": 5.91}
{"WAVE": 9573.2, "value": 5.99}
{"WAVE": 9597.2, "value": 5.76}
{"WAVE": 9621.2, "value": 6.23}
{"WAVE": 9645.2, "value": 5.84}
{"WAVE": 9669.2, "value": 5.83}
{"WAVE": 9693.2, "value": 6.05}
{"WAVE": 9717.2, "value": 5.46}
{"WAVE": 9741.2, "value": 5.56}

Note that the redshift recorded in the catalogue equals 0.183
